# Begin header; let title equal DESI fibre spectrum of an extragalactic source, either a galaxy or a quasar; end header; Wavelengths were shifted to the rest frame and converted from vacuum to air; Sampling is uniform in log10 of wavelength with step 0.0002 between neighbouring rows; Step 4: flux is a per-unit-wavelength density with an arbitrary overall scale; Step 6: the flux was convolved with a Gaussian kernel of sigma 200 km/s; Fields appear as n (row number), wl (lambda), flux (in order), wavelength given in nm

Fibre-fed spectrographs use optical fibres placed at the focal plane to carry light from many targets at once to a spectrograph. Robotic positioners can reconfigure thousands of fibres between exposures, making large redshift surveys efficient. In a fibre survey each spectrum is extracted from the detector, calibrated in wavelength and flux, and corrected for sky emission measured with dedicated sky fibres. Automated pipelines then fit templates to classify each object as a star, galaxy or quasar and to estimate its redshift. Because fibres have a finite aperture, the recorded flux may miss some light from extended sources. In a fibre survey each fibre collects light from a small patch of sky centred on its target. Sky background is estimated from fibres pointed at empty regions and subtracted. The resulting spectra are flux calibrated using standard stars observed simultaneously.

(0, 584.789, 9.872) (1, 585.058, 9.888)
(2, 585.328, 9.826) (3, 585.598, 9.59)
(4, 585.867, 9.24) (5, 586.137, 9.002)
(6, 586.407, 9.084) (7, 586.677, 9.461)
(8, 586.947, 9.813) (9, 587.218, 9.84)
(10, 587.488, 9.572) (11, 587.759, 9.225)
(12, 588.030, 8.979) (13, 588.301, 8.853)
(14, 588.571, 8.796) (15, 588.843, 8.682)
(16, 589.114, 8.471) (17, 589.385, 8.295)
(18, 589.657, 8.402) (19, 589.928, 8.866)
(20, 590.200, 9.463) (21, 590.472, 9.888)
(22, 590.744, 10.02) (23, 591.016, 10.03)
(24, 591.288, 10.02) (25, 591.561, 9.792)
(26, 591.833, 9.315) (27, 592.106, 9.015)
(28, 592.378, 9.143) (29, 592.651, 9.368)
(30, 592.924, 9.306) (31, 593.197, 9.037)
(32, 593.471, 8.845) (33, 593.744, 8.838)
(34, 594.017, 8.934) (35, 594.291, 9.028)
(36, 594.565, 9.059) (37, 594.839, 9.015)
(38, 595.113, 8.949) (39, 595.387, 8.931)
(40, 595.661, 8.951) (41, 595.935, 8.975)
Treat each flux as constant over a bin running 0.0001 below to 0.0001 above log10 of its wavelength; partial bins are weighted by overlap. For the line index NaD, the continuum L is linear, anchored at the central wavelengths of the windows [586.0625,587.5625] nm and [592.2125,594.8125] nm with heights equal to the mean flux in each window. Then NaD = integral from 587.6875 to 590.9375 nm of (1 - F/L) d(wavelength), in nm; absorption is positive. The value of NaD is 0.11 nm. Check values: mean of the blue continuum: 9.48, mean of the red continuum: 9.06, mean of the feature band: 9.01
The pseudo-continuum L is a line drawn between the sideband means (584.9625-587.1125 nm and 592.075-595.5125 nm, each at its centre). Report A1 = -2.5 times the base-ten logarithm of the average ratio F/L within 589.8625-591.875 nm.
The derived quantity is -0.06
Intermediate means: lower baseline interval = 9.48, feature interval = 9.72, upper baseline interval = 9.04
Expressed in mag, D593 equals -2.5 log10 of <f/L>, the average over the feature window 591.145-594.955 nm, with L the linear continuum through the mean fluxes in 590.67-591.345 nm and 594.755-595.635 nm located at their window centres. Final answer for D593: 0.04 mag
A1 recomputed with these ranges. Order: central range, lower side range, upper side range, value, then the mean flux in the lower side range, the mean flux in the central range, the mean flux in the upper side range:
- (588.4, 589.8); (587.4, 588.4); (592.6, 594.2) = 0.07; 9.14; 8.54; 9.04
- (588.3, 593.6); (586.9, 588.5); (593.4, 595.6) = 0.00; 9.33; 9.19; 8.95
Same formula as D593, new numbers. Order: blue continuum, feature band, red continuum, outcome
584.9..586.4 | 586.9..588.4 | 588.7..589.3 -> -0.05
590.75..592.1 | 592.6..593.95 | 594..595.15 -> 0.03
